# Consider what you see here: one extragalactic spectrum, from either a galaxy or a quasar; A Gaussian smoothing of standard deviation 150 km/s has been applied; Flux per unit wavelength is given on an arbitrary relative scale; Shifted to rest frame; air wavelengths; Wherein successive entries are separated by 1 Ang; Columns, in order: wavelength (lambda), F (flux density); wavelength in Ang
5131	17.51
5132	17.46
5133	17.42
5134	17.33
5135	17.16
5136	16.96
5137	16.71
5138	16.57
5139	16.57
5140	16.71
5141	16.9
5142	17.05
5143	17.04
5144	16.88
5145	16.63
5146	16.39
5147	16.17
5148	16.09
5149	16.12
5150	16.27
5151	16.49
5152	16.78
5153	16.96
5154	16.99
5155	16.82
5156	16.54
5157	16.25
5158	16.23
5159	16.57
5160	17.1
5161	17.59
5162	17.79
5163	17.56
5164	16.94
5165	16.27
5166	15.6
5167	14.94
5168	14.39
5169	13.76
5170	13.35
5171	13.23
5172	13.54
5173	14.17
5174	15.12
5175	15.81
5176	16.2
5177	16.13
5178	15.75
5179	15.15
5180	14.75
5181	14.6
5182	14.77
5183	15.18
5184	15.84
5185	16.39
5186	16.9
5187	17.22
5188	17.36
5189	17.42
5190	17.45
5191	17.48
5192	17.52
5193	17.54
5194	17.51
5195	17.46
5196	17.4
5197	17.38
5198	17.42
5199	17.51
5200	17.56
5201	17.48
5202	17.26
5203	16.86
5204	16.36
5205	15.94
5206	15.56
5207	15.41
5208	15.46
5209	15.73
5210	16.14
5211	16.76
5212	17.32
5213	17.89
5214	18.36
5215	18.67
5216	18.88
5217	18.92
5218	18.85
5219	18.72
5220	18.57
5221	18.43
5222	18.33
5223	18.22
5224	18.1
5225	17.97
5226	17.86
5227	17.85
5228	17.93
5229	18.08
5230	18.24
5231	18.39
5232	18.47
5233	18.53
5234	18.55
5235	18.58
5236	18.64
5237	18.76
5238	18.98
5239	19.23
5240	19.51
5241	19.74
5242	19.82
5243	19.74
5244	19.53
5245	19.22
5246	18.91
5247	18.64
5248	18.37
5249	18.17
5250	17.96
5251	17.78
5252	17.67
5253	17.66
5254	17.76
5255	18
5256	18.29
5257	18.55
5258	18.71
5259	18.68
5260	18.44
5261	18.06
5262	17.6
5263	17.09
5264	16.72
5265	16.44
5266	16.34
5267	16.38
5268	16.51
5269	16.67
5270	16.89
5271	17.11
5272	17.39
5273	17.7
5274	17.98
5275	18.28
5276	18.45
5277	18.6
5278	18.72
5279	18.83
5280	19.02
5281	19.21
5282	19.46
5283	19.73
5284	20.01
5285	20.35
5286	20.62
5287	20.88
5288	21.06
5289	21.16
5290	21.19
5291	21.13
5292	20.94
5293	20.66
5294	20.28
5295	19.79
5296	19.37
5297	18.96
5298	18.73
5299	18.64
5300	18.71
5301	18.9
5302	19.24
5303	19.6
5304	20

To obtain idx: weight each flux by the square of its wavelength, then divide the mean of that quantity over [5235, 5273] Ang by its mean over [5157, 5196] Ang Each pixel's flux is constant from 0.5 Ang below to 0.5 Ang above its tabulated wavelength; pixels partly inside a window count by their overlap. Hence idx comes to 1.2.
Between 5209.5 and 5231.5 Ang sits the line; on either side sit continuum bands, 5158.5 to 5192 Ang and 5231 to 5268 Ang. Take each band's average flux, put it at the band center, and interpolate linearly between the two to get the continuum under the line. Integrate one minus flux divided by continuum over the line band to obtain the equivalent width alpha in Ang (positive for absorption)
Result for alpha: -0.98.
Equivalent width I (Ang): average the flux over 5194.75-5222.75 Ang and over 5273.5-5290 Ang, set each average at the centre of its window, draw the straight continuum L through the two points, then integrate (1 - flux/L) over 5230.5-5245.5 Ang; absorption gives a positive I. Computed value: -0.6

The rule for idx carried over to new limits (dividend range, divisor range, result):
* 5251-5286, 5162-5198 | 1.17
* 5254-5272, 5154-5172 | 1.14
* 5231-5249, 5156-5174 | 1.25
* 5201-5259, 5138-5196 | 1.14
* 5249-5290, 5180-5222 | 1.10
